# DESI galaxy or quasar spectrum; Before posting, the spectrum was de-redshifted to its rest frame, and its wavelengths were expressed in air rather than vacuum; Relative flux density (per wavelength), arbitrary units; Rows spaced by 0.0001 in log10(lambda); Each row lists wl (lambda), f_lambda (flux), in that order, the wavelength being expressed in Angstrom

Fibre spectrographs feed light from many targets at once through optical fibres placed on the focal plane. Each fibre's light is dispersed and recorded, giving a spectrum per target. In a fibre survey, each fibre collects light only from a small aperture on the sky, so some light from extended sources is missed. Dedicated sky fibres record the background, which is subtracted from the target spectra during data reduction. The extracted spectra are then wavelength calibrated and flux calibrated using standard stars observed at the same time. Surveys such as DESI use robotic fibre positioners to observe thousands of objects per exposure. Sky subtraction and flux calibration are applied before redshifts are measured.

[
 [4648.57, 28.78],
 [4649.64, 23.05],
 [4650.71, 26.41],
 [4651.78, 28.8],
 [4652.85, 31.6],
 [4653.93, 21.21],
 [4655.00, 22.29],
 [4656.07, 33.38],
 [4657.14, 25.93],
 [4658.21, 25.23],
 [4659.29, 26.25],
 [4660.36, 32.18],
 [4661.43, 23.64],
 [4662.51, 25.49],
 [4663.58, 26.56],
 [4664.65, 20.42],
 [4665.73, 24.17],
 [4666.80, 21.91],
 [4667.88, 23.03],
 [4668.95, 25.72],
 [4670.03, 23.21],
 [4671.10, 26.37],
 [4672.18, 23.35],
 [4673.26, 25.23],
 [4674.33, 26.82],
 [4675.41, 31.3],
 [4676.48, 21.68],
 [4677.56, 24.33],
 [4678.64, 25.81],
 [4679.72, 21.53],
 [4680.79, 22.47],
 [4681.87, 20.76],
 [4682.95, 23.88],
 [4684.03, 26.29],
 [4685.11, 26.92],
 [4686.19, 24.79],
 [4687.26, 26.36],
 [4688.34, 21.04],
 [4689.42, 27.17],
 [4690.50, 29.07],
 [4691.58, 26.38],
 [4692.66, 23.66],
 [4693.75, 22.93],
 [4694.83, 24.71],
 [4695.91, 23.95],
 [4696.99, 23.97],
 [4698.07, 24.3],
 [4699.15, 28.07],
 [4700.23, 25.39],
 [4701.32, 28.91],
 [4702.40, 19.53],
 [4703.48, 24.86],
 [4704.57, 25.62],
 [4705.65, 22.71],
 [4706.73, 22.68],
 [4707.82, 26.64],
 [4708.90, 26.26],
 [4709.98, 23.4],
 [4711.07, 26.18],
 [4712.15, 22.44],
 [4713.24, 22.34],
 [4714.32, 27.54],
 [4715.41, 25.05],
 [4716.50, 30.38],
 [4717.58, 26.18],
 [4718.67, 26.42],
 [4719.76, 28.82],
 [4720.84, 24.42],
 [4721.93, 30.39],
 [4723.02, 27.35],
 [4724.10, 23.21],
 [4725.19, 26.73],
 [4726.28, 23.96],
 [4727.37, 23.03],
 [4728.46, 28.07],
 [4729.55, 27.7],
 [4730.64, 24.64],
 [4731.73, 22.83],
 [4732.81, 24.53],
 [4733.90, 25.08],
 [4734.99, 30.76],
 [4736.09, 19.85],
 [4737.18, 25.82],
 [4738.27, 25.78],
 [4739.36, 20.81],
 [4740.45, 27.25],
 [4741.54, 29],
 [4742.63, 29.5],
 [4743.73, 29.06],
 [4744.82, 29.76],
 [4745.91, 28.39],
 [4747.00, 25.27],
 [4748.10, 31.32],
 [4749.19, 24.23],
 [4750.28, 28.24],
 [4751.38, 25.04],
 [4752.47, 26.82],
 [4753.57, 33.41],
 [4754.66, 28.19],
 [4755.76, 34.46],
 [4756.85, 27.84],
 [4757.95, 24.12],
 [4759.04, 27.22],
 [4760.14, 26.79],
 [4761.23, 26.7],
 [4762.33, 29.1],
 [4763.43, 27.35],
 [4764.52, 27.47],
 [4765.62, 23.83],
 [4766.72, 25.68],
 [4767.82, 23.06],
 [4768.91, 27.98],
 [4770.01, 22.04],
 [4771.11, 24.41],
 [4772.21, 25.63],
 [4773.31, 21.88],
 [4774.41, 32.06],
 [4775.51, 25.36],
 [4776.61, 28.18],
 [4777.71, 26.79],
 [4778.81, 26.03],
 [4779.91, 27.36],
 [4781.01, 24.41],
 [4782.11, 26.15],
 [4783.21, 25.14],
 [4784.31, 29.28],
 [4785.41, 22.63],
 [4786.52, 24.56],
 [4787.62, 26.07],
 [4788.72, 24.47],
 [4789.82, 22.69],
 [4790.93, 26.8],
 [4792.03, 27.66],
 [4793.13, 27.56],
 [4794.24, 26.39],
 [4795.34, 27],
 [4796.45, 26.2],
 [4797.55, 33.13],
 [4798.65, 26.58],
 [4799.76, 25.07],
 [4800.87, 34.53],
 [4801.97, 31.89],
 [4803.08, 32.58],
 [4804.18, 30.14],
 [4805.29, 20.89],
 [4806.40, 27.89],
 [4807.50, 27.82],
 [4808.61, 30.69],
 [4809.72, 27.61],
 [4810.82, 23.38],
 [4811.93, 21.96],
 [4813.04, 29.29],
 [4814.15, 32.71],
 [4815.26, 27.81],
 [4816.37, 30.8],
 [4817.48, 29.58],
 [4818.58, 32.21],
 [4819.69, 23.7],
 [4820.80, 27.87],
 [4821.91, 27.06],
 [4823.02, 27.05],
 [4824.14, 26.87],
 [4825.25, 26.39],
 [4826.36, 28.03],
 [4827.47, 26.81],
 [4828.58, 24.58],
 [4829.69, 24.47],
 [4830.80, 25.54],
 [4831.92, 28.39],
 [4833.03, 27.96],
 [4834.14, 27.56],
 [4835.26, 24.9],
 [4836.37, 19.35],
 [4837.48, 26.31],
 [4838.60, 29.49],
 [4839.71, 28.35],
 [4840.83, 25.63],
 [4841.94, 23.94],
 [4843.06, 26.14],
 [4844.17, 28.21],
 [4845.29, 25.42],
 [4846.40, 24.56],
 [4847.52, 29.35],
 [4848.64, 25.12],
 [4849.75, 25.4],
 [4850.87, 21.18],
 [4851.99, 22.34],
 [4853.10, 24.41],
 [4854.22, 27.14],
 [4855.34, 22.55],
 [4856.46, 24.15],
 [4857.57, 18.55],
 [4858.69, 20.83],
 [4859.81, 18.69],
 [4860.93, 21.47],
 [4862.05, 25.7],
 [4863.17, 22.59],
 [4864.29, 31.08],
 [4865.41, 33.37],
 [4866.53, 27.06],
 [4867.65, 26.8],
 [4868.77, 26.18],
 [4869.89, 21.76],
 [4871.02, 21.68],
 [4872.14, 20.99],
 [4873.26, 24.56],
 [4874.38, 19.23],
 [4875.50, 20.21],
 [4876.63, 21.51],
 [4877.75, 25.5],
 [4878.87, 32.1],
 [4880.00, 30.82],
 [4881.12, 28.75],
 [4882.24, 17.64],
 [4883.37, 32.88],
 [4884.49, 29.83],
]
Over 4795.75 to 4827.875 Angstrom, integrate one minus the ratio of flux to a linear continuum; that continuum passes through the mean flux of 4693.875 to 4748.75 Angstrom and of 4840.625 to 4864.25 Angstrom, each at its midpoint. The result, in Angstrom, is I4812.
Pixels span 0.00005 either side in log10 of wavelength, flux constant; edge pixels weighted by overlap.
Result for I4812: -4.6 Angstrom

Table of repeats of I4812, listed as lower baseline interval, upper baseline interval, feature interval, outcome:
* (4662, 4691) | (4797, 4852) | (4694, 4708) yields 0.2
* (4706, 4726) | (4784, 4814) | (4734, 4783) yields -0.4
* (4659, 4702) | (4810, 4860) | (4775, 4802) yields -1.2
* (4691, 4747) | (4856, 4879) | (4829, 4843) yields -1.0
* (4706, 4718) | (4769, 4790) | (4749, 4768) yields -1.3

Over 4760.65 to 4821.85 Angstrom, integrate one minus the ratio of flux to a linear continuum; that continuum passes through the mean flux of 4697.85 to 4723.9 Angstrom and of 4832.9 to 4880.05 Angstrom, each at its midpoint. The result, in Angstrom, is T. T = -4.5 Angstrom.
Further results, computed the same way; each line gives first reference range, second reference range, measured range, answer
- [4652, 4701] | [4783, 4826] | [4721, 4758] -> -0.74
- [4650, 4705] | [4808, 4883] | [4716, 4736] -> -0.70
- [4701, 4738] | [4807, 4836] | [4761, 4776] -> 0.24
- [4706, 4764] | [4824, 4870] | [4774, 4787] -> -0.18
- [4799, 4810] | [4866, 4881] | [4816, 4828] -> 0.00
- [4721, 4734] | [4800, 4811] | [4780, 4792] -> 1.12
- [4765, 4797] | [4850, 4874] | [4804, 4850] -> -3.88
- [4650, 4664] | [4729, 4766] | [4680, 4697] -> 1.43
